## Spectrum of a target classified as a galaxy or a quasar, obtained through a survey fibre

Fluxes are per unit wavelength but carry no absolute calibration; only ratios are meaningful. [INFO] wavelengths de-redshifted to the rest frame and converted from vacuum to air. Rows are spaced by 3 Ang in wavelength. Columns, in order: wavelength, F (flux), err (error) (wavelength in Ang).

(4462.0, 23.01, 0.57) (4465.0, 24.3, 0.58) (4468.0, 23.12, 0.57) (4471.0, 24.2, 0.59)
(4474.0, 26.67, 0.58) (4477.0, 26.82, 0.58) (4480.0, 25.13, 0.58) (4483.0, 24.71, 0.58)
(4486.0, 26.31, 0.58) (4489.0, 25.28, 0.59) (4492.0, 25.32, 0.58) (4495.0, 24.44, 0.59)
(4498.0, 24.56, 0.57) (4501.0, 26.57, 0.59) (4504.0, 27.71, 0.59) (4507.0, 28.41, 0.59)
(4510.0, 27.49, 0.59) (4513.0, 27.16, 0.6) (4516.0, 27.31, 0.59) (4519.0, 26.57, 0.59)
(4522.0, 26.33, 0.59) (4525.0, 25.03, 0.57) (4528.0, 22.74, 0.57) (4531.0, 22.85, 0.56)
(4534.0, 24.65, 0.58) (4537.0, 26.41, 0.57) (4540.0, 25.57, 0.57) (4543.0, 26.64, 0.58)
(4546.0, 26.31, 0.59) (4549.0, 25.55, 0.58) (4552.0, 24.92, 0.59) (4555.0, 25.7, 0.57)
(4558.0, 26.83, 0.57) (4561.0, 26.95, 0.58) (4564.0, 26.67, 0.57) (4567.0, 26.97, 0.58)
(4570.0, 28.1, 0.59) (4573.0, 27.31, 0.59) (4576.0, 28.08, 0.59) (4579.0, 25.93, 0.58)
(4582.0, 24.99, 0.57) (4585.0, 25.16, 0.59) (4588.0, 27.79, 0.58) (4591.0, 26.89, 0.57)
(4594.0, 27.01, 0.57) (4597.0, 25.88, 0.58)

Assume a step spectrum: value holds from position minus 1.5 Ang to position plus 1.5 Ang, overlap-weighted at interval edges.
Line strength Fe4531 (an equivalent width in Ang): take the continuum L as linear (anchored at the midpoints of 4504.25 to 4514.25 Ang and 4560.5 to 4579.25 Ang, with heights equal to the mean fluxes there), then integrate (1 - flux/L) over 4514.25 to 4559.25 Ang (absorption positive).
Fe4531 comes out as 3.2 Ang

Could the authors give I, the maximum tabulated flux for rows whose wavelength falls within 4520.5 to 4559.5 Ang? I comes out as 26.83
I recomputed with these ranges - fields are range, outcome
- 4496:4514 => 28.41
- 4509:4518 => 27.49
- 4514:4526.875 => 27.31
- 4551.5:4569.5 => 26.97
